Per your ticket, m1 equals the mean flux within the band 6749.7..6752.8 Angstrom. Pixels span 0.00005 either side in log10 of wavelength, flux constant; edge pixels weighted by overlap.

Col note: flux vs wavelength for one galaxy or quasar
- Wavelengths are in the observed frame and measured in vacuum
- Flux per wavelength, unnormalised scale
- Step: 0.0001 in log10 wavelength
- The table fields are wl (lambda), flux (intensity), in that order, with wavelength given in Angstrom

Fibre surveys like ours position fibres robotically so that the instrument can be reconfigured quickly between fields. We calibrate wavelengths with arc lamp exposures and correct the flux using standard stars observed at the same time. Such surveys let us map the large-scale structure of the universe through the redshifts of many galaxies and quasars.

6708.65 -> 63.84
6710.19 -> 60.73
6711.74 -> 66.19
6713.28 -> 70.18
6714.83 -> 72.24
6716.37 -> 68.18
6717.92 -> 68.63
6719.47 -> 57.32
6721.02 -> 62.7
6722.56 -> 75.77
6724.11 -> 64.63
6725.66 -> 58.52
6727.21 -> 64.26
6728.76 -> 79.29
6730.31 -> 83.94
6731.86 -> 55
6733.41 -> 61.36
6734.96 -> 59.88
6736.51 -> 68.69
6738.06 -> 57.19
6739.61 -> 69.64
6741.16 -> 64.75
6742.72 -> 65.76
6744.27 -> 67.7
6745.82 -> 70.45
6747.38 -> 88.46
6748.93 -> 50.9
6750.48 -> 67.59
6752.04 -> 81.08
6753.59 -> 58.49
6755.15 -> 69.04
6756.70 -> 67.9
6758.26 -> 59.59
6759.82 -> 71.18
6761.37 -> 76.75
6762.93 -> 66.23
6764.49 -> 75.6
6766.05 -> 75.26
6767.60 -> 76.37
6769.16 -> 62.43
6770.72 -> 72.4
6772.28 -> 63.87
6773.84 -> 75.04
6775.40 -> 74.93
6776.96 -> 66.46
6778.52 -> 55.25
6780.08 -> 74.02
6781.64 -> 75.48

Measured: 74.2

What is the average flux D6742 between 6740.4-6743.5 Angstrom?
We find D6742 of 65.2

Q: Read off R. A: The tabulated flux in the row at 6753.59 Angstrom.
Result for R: 58.49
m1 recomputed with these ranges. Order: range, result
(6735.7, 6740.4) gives 65.2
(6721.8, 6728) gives 65.7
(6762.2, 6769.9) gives 71.3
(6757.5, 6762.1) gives 69.2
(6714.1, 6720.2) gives 66.6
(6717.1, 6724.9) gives 65.8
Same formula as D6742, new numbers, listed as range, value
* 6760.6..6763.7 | 71.4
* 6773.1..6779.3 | 67.9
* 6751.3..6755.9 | 69.4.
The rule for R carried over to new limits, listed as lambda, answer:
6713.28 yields 70.18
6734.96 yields 59.88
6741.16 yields 64.75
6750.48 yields 67.59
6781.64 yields 75.48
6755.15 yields 69.04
